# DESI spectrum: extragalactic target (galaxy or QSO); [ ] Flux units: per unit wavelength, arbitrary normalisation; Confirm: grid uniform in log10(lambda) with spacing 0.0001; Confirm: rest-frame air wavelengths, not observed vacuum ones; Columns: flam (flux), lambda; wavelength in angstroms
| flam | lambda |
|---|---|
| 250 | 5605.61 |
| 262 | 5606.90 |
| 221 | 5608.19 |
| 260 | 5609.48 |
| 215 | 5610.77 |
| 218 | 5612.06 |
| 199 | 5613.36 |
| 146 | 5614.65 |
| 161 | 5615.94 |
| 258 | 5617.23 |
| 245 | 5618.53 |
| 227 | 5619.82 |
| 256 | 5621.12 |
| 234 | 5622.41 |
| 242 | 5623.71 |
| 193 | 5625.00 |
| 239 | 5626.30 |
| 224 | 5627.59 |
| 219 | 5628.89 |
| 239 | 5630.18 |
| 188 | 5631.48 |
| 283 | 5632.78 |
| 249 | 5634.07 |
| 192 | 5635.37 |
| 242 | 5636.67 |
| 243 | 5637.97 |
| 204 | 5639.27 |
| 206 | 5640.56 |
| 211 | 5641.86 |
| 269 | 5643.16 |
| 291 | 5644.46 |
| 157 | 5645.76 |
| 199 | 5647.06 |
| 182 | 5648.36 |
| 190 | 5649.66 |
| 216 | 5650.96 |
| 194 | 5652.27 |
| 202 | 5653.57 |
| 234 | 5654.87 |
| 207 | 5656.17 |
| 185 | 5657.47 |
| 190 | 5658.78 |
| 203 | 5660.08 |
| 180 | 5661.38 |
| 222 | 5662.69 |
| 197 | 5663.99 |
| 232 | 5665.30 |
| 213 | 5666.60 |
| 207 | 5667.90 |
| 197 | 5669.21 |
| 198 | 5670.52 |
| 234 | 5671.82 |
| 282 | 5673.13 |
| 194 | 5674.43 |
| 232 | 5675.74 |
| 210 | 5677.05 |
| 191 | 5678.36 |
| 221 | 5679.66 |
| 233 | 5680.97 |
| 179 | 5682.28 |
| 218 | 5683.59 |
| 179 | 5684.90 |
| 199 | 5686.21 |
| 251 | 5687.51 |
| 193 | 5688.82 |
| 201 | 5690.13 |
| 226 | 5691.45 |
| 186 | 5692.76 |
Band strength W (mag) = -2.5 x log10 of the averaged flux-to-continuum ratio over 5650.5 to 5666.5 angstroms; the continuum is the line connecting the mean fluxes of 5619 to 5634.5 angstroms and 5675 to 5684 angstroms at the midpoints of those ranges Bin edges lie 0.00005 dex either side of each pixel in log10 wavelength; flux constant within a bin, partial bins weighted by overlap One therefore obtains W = 0.08 mag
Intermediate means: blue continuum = 233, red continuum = 212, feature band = 205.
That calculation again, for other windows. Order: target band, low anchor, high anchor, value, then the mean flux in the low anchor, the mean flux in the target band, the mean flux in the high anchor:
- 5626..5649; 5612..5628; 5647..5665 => -0.071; 219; 224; 201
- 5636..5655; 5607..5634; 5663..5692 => 0.021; 225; 215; 213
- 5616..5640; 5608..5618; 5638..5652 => -0.093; 210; 230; 213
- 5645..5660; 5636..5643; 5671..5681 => 0.141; 224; 197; 224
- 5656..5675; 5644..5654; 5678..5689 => -0.023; 202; 210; 208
